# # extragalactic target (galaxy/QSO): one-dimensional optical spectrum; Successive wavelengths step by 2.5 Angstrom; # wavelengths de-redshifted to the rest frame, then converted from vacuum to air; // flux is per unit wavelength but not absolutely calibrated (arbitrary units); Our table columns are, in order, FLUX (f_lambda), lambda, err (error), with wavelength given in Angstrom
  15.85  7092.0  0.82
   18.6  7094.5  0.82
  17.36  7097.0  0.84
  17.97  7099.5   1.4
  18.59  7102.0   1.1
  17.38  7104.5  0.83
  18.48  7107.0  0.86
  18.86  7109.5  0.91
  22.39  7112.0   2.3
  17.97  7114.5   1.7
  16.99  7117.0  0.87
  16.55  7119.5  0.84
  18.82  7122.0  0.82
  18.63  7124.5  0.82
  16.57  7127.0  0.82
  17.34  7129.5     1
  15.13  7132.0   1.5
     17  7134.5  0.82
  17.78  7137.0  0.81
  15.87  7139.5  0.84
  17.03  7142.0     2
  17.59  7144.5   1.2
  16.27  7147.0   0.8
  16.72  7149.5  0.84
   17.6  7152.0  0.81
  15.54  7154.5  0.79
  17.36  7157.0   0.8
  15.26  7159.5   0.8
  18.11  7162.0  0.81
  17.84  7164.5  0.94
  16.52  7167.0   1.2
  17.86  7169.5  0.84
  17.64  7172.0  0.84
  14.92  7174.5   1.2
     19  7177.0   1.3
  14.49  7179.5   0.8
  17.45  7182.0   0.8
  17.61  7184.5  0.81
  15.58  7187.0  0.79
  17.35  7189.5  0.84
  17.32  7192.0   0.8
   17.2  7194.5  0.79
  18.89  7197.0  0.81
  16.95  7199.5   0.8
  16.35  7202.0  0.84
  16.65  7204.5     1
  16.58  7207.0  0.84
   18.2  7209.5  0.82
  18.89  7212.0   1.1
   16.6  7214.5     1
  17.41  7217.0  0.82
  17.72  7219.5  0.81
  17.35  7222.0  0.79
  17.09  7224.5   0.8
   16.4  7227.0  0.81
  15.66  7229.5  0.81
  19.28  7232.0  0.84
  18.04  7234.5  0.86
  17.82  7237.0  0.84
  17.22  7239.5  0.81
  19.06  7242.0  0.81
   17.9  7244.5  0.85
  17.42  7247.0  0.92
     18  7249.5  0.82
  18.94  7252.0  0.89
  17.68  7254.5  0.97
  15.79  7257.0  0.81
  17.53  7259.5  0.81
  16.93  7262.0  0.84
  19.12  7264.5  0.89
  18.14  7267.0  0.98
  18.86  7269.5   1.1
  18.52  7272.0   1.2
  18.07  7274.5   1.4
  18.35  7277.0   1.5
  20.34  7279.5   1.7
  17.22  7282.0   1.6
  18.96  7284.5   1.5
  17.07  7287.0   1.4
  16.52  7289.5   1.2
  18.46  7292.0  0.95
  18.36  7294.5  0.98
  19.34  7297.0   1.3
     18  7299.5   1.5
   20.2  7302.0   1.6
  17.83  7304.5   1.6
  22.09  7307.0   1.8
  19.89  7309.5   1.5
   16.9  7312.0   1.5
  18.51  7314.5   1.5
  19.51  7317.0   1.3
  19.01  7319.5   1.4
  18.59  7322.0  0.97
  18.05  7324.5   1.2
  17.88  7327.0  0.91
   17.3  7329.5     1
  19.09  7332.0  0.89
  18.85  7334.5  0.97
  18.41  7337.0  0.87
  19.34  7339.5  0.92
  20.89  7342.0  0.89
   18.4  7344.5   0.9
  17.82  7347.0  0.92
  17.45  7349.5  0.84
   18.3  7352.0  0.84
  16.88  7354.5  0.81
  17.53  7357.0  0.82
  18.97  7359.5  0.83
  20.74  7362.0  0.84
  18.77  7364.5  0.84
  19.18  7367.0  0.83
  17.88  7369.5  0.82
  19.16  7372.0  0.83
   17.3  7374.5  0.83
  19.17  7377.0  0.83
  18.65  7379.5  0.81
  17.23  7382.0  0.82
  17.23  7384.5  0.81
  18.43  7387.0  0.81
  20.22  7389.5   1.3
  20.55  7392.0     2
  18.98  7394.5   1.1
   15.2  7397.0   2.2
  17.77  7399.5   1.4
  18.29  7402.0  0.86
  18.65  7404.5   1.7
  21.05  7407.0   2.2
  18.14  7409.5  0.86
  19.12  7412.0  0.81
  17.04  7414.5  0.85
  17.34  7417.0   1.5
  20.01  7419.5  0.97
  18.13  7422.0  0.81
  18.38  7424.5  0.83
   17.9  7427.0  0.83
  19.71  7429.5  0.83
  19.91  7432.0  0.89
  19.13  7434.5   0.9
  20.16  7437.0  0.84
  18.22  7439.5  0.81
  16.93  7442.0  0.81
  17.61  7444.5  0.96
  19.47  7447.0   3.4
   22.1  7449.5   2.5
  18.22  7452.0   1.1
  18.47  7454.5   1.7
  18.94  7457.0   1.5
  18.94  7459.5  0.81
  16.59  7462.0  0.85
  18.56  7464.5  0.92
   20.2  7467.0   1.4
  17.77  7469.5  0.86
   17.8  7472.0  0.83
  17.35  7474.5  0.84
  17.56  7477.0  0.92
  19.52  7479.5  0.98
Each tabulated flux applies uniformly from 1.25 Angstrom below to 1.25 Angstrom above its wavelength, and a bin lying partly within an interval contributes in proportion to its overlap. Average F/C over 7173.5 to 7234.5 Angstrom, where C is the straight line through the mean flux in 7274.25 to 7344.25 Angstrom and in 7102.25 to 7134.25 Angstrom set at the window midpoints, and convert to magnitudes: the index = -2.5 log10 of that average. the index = 0.07 mag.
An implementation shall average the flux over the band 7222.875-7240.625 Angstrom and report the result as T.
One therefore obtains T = 17.4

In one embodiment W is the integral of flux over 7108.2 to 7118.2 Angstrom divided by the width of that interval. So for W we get 19.1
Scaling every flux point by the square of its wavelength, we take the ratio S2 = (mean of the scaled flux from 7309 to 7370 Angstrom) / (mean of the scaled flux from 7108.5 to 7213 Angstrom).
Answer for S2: 1.13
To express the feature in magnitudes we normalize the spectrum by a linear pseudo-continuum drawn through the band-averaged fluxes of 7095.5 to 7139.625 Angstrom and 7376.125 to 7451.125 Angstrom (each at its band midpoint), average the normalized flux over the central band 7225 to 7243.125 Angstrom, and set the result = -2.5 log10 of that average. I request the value 0.03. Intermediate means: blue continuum 17.8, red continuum 18.7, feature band 17.6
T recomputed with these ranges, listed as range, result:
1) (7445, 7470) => 18.9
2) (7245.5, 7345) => 18.5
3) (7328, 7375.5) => 18.5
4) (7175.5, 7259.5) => 17.4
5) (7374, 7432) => 18.5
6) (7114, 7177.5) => 17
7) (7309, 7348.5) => 18.6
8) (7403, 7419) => 18.6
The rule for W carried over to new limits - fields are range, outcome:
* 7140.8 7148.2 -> 17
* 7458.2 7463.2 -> 17.8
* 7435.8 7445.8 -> 18.2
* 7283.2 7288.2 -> 18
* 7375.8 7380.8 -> 18.9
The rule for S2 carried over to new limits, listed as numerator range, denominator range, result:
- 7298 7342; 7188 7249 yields 1.11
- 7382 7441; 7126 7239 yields 1.16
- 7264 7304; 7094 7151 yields 1.09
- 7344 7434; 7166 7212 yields 1.14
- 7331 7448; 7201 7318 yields 1.07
